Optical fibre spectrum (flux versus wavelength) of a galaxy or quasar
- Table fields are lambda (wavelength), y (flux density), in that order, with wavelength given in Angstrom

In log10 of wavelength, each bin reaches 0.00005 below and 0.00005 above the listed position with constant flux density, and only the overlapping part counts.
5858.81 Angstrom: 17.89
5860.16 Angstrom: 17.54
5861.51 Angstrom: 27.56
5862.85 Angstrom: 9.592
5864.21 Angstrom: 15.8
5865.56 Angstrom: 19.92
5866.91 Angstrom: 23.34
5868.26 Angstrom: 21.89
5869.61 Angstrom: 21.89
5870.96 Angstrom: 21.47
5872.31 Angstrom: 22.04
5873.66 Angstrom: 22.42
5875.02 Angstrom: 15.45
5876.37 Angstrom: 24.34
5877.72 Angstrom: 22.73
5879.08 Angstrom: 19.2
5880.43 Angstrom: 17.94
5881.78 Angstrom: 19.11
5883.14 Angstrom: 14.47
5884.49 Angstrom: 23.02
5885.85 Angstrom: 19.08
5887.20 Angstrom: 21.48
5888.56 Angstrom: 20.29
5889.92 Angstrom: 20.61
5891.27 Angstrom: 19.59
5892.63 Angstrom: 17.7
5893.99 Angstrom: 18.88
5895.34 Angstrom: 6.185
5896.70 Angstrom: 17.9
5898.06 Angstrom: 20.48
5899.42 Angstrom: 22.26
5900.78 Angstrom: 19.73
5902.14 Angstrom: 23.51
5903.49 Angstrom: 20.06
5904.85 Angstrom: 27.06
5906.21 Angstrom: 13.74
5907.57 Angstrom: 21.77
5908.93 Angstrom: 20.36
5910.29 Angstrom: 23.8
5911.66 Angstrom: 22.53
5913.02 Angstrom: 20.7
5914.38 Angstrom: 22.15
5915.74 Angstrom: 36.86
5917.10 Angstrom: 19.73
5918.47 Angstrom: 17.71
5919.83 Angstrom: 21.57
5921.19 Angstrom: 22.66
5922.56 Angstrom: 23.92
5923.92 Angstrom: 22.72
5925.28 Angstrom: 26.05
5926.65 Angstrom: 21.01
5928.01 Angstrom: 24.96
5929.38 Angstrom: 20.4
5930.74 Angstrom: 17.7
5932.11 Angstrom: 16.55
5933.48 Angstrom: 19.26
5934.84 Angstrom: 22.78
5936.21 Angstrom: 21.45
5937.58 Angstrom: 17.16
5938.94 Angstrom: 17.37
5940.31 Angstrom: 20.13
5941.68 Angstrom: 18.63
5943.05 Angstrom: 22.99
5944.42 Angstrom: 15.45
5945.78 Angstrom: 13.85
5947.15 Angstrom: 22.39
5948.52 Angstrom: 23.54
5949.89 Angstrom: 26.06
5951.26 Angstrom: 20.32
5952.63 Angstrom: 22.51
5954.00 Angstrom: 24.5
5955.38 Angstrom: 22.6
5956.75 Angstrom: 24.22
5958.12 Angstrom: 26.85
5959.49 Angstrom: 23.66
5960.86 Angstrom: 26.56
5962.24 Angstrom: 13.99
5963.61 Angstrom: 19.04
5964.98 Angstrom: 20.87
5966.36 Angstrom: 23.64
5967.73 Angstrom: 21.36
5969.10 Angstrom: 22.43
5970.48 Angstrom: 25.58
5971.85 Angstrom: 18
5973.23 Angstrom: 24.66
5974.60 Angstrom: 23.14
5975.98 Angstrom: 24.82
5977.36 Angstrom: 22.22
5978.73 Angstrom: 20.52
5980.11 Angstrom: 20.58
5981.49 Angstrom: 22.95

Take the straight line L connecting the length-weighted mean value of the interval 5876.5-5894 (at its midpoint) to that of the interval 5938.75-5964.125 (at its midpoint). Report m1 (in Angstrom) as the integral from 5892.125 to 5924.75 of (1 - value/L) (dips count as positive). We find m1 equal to -1.2 Angstrom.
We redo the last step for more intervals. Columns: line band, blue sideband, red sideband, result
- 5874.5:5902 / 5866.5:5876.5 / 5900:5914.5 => 2.92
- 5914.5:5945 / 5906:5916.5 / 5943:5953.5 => 1.05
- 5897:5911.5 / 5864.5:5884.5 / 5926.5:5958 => -0.44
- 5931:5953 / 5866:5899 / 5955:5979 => 1.74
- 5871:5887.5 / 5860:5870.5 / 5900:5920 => 0.33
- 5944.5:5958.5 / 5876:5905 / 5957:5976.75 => -0.22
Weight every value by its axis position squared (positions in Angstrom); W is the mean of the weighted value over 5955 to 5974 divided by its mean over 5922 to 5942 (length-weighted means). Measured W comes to 1.09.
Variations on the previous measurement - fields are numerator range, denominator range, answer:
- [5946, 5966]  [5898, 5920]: 1.03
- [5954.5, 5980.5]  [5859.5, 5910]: 1.16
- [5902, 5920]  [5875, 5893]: 1.13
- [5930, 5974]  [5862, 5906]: 1.10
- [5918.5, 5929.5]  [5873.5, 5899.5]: 1.21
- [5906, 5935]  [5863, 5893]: 1.11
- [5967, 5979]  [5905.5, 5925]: 1.04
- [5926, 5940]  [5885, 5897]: 1.12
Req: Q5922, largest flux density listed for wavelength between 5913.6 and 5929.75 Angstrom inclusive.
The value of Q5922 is 36.86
